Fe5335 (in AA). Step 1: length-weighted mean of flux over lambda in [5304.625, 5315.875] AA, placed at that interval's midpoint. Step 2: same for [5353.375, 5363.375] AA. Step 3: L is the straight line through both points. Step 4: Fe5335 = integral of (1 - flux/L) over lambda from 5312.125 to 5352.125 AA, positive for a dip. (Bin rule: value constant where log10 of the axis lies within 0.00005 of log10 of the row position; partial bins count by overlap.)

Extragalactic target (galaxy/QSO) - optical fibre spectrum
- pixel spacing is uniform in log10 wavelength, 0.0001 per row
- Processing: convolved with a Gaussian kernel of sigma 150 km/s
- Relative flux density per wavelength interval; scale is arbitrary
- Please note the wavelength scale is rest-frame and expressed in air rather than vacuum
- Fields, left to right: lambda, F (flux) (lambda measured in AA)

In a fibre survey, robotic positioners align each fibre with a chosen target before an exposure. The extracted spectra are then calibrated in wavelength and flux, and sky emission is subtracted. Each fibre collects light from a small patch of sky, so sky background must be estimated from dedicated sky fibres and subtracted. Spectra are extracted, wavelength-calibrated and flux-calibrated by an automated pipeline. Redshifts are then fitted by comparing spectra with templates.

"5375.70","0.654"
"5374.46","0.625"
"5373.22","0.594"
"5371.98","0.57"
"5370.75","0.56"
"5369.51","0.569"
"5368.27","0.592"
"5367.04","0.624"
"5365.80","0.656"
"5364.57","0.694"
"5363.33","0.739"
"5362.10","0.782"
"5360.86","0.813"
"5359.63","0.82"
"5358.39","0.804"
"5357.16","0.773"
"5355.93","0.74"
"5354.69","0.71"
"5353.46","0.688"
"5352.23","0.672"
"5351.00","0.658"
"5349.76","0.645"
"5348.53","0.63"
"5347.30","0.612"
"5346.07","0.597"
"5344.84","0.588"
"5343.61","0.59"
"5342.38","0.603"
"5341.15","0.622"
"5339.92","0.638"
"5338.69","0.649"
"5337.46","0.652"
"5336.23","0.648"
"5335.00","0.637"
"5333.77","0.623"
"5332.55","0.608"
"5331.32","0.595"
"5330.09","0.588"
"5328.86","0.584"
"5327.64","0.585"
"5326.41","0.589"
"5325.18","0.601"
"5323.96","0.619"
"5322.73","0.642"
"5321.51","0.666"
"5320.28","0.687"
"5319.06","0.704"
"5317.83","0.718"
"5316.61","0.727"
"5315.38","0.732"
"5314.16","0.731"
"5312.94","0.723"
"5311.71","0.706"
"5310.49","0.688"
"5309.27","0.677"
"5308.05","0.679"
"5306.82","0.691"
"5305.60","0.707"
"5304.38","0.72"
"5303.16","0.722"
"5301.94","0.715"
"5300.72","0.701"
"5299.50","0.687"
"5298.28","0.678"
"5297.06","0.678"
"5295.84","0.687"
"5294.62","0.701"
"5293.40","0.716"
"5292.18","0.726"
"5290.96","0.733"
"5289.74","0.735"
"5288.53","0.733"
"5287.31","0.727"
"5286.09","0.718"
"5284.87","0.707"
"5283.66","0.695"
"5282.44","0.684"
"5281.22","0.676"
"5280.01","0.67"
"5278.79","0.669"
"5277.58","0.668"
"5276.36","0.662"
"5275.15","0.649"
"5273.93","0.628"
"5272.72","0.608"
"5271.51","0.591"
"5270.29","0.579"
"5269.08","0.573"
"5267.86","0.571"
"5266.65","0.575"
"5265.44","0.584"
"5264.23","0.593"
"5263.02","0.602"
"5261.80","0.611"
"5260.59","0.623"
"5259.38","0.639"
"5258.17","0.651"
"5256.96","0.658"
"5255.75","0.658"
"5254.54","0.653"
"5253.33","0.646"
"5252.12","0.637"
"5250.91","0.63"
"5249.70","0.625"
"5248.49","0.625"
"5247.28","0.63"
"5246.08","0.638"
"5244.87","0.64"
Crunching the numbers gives 5.0 AA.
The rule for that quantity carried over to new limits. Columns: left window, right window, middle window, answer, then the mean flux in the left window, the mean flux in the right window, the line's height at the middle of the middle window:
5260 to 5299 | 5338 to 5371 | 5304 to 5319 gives -1.01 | 0.658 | 0.67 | 0.663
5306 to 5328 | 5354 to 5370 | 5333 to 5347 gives 1.52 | 0.677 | 0.718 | 0.698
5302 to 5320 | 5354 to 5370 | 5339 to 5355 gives 1.82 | 0.709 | 0.718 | 0.715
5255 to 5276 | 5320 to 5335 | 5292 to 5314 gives -3.09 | 0.612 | 0.615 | 0.614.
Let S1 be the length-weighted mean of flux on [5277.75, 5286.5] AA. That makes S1 0.687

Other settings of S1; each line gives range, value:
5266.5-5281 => 0.623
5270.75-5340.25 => 0.673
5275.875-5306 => 0.701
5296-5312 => 0.696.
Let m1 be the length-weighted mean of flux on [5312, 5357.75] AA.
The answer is 0.651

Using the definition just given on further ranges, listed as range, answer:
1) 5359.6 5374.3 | 0.66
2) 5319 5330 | 0.625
